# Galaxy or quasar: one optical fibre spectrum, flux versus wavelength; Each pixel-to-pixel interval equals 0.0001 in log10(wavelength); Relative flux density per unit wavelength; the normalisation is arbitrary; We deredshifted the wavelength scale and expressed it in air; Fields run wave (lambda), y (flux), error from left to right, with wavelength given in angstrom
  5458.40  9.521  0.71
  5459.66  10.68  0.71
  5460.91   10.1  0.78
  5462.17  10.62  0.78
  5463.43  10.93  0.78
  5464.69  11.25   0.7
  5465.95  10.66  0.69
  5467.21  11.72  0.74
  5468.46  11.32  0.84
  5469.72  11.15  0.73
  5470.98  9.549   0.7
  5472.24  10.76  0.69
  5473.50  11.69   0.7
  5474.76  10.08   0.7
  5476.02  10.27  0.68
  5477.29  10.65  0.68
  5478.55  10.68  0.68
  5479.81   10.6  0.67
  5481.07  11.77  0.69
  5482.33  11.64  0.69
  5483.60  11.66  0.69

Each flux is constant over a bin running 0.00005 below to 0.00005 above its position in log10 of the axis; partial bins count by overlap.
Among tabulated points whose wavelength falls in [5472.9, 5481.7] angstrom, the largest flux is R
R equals 11.77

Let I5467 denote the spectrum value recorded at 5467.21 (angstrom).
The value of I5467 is 11.72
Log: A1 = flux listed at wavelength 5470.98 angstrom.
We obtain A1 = 9.549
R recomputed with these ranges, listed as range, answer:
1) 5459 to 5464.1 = 10.93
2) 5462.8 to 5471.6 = 11.72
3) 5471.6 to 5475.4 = 11.69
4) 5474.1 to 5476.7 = 10.27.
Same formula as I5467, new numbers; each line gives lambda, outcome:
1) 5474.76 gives 10.08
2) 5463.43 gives 10.93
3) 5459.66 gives 10.68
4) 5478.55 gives 10.68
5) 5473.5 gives 11.69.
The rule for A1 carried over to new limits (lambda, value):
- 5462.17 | 10.62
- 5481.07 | 11.77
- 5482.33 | 11.64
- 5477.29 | 10.65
